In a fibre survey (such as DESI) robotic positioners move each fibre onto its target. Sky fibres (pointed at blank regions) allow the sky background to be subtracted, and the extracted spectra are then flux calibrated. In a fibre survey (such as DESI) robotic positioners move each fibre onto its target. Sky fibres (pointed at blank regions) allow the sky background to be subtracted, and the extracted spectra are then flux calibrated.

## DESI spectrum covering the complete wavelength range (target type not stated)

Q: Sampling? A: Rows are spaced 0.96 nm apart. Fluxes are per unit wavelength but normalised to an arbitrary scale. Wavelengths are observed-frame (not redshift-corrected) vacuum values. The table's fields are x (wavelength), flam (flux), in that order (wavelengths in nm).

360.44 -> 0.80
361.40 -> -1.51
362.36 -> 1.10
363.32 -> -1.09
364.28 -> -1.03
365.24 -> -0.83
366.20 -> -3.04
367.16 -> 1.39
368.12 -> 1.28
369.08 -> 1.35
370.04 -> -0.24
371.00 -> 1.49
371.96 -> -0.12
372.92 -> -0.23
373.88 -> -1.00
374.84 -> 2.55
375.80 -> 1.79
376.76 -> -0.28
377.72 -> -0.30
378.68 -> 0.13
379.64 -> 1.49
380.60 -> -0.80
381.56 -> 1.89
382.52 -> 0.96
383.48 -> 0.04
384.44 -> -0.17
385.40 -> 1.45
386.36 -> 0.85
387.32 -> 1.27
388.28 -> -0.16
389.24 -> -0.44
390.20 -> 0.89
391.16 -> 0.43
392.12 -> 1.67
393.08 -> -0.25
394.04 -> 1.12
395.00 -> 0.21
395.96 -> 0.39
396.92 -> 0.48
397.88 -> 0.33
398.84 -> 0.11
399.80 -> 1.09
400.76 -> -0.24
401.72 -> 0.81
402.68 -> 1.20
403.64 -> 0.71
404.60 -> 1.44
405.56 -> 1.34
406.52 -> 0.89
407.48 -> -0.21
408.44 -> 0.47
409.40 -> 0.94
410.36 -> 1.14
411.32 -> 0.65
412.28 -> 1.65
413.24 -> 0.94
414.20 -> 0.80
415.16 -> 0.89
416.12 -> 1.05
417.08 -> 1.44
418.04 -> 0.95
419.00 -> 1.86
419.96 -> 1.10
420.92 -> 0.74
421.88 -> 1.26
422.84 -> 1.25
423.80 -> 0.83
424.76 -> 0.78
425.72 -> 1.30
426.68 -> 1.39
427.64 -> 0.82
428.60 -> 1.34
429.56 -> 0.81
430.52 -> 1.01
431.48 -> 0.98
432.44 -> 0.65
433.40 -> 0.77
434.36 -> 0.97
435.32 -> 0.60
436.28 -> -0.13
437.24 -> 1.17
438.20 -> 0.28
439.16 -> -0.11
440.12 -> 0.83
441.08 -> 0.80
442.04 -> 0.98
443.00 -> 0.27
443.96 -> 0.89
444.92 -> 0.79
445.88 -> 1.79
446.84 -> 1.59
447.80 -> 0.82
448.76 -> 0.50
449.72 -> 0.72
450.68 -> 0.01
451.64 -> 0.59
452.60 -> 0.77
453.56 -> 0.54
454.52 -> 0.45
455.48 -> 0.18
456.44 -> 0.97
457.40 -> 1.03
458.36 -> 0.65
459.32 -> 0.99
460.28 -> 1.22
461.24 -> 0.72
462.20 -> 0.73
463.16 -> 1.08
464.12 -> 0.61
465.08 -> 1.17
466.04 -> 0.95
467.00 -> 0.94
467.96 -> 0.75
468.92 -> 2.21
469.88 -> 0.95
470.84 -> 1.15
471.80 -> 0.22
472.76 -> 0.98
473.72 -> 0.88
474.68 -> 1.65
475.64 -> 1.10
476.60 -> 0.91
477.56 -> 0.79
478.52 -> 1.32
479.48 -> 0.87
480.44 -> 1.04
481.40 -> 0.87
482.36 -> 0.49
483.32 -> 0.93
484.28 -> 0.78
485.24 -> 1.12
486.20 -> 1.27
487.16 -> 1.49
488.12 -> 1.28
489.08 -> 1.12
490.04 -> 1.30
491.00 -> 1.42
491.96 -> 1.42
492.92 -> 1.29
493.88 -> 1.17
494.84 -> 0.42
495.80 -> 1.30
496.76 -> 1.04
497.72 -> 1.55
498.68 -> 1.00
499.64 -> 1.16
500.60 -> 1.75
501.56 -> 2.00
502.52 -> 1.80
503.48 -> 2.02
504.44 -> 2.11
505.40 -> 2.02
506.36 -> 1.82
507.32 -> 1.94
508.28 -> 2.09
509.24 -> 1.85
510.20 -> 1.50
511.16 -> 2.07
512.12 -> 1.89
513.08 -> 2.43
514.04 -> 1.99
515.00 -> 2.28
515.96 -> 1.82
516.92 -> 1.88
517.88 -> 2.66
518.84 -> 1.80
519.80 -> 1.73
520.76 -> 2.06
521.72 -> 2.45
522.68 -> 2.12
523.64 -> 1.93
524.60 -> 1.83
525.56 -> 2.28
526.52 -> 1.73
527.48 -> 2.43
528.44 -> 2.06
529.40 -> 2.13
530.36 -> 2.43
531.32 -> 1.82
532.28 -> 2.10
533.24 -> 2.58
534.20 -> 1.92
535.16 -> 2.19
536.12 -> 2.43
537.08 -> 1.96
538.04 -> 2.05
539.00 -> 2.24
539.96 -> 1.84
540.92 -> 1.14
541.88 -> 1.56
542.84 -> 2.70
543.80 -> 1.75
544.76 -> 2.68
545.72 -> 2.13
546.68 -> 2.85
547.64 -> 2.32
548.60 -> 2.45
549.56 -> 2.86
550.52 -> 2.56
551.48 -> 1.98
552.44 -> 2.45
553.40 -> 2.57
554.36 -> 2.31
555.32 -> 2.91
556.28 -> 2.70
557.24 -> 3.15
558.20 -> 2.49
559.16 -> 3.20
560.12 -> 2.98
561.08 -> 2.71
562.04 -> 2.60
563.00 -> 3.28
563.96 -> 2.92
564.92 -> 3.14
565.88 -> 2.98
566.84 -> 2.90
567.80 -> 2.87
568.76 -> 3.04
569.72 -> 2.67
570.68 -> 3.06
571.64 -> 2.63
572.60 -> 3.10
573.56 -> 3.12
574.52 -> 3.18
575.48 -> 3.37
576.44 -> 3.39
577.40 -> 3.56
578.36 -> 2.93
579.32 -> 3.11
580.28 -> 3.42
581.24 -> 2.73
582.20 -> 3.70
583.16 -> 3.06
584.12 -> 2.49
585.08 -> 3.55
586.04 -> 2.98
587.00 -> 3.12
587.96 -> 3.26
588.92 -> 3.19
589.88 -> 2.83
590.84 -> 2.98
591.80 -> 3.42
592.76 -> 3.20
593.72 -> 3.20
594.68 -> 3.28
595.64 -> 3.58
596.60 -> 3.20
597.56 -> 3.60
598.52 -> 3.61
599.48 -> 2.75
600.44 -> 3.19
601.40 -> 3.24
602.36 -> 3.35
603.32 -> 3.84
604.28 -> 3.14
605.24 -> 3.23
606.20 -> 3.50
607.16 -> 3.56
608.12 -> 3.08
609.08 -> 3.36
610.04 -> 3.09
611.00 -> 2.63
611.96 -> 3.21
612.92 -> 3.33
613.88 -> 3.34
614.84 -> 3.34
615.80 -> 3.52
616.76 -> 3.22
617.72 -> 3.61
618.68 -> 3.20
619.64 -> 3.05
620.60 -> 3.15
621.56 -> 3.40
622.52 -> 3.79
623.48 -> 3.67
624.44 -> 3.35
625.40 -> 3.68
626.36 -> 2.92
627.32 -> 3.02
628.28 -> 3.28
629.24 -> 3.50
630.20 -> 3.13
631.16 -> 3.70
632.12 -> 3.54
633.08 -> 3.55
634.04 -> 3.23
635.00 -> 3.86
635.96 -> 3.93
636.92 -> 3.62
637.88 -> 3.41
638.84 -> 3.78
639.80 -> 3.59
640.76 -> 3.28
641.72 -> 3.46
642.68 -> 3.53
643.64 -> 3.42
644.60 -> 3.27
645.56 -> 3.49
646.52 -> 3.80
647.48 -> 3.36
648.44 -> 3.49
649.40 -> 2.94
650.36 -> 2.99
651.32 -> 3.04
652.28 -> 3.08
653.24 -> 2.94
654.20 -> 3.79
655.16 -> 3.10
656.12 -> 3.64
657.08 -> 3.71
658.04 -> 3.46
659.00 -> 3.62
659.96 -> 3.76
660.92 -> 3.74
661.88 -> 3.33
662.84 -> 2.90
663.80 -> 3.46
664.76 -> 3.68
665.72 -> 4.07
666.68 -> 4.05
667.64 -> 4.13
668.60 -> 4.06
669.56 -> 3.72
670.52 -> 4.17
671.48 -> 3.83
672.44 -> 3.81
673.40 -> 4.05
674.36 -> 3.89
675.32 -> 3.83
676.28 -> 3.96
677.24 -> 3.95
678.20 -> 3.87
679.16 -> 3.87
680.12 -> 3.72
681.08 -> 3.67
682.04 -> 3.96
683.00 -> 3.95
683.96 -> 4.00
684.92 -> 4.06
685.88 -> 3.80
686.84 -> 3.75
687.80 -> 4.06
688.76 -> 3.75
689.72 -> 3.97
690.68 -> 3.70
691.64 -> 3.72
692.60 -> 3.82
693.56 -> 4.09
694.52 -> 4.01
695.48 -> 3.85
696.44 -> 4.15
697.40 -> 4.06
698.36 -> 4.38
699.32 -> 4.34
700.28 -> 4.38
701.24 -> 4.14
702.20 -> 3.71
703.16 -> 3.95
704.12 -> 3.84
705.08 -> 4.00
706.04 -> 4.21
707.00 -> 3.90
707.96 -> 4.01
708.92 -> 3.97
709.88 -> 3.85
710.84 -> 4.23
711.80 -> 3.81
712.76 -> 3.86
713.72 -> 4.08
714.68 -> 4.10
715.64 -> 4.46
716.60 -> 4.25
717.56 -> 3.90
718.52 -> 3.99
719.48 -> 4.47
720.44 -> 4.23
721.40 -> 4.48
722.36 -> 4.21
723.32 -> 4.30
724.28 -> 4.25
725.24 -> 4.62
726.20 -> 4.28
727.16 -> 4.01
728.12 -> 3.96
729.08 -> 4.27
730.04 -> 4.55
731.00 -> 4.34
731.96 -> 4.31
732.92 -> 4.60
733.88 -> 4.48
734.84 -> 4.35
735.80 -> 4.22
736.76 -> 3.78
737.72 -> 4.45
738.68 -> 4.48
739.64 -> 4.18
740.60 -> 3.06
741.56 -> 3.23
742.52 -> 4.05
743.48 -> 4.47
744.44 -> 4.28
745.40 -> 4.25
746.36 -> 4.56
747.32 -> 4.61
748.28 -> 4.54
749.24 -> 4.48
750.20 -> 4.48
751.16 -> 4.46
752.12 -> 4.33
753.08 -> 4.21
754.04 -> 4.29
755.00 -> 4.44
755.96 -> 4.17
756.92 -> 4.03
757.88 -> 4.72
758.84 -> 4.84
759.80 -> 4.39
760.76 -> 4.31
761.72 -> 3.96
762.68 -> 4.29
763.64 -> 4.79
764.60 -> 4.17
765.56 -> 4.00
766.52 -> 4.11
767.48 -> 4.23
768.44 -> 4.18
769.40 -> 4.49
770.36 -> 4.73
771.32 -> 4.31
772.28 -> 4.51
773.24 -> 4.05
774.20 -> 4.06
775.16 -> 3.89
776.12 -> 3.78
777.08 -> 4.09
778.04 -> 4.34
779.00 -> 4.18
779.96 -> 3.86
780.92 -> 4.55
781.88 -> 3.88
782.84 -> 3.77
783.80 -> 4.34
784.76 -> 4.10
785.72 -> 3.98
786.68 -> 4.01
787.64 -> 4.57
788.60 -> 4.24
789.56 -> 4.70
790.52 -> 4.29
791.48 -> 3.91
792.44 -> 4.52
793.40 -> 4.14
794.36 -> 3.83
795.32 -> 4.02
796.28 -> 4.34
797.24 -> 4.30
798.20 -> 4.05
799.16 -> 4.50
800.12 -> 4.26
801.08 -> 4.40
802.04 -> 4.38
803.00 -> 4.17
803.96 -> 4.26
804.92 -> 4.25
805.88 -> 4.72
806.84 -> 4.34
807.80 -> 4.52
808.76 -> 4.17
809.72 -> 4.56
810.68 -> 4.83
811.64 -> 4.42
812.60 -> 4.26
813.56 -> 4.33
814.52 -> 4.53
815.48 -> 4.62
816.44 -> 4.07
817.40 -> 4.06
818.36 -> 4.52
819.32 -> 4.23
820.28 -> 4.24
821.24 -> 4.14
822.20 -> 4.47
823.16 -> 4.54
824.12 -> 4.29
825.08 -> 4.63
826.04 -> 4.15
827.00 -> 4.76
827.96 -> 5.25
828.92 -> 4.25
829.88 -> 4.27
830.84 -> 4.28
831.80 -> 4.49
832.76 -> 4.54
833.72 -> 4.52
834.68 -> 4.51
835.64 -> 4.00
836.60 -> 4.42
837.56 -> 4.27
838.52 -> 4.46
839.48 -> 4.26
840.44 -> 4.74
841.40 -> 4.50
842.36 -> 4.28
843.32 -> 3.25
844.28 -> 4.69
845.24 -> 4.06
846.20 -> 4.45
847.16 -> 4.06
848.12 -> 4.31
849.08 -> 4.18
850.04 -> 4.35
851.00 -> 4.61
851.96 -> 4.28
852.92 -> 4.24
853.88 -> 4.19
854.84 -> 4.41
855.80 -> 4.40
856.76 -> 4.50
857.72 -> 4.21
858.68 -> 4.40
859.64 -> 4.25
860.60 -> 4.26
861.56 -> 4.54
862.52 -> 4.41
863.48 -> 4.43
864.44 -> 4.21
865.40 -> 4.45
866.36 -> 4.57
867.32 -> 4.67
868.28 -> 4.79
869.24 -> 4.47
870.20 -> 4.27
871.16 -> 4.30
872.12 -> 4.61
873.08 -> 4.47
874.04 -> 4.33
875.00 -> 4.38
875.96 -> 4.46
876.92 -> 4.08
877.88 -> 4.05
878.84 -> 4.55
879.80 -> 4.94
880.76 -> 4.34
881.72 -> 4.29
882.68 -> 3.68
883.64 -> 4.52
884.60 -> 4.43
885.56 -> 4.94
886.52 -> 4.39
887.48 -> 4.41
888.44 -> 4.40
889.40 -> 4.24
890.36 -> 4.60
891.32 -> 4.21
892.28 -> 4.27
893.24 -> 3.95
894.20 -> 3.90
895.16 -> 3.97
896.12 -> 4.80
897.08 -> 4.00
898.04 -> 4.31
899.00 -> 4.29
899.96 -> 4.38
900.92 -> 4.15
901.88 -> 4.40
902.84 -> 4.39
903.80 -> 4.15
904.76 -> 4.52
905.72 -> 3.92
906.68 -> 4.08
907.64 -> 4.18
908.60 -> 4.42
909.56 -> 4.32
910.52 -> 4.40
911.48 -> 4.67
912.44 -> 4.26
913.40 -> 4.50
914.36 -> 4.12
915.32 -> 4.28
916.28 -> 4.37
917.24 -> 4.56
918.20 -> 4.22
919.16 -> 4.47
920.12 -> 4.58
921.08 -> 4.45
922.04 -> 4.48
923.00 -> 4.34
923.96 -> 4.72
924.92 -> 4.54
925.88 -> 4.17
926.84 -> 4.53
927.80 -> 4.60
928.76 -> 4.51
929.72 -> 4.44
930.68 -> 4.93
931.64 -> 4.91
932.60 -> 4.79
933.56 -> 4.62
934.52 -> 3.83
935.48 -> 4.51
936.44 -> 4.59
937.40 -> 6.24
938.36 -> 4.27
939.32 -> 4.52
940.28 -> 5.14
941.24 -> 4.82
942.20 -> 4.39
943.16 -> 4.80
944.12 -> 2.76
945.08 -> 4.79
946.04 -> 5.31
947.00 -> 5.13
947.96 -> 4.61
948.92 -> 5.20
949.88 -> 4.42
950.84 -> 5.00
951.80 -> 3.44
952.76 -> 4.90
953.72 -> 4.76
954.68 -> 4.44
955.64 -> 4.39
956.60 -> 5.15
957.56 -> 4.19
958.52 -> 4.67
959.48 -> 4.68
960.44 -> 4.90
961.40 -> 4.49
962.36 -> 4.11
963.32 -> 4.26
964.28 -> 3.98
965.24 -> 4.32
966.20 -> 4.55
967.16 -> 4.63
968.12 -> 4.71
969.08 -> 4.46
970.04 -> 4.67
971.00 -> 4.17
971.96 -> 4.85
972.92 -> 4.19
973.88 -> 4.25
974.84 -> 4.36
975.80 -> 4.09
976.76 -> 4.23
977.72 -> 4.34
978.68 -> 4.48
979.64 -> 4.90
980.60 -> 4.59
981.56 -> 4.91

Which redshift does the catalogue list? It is 0.257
